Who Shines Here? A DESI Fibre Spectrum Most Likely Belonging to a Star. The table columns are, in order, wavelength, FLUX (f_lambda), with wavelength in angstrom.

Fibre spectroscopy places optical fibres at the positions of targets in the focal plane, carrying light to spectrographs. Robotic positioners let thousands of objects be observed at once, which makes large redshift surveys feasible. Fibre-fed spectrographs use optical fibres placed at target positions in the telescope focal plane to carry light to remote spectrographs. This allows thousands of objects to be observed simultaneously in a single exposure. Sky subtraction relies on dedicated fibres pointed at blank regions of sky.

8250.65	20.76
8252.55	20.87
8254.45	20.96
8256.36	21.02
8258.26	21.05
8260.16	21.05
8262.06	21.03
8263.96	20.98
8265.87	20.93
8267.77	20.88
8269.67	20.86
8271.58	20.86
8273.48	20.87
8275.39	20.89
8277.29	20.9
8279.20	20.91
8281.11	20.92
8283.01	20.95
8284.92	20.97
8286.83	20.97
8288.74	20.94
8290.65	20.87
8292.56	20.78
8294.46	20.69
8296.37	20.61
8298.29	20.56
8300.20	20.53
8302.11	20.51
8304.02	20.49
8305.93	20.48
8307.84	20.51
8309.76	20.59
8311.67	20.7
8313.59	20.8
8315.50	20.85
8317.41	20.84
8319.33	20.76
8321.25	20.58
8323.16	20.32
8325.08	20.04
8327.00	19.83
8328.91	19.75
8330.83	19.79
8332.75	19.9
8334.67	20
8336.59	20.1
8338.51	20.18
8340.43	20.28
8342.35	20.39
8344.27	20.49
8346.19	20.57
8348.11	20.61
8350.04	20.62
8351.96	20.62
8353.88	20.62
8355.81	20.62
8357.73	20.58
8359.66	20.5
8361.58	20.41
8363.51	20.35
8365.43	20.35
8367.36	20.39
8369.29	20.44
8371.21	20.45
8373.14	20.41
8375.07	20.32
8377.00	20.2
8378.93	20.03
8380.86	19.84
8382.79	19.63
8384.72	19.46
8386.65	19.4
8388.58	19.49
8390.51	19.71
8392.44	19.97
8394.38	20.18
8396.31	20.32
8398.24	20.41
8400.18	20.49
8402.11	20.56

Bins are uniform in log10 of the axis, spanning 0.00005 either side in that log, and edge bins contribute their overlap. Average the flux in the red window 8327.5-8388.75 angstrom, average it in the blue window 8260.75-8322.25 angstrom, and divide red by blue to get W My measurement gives 0.97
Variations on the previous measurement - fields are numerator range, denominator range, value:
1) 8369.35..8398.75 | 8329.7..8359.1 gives 0.98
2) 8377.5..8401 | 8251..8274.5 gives 0.95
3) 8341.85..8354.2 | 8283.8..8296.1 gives 0.99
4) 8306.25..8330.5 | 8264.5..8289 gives 0.98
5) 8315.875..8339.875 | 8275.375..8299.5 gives 0.97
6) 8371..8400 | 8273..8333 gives 0.97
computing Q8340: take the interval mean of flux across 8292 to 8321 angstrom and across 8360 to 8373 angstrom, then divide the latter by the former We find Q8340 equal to 1.0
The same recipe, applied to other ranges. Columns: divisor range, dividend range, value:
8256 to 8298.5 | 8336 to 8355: 0.98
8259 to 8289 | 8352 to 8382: 0.97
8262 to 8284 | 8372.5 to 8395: 0.95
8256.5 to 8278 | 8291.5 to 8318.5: 0.99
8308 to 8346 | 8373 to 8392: 0.98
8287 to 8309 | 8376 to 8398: 0.96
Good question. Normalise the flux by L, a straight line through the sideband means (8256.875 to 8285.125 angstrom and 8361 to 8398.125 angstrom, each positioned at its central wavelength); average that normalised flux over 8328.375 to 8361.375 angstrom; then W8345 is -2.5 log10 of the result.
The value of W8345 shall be 0.00 mag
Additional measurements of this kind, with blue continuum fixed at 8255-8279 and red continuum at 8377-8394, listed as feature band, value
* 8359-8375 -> -0.03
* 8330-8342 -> 0.01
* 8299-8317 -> -0.01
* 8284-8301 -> 0.00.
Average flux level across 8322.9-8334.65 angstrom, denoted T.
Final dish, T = 19.9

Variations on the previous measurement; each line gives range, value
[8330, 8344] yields 20.1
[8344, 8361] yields 20.6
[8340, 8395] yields 20.2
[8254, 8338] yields 20.6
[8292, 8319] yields 20.6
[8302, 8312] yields 20.5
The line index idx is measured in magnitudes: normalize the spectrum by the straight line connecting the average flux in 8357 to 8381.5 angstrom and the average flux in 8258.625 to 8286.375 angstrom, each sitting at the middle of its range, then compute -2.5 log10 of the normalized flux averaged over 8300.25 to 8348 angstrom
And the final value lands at 0.01 mag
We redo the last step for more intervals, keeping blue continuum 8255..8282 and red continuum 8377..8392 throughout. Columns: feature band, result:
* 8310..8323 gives -0.02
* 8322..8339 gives 0.02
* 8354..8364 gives -0.03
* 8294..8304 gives 0.00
